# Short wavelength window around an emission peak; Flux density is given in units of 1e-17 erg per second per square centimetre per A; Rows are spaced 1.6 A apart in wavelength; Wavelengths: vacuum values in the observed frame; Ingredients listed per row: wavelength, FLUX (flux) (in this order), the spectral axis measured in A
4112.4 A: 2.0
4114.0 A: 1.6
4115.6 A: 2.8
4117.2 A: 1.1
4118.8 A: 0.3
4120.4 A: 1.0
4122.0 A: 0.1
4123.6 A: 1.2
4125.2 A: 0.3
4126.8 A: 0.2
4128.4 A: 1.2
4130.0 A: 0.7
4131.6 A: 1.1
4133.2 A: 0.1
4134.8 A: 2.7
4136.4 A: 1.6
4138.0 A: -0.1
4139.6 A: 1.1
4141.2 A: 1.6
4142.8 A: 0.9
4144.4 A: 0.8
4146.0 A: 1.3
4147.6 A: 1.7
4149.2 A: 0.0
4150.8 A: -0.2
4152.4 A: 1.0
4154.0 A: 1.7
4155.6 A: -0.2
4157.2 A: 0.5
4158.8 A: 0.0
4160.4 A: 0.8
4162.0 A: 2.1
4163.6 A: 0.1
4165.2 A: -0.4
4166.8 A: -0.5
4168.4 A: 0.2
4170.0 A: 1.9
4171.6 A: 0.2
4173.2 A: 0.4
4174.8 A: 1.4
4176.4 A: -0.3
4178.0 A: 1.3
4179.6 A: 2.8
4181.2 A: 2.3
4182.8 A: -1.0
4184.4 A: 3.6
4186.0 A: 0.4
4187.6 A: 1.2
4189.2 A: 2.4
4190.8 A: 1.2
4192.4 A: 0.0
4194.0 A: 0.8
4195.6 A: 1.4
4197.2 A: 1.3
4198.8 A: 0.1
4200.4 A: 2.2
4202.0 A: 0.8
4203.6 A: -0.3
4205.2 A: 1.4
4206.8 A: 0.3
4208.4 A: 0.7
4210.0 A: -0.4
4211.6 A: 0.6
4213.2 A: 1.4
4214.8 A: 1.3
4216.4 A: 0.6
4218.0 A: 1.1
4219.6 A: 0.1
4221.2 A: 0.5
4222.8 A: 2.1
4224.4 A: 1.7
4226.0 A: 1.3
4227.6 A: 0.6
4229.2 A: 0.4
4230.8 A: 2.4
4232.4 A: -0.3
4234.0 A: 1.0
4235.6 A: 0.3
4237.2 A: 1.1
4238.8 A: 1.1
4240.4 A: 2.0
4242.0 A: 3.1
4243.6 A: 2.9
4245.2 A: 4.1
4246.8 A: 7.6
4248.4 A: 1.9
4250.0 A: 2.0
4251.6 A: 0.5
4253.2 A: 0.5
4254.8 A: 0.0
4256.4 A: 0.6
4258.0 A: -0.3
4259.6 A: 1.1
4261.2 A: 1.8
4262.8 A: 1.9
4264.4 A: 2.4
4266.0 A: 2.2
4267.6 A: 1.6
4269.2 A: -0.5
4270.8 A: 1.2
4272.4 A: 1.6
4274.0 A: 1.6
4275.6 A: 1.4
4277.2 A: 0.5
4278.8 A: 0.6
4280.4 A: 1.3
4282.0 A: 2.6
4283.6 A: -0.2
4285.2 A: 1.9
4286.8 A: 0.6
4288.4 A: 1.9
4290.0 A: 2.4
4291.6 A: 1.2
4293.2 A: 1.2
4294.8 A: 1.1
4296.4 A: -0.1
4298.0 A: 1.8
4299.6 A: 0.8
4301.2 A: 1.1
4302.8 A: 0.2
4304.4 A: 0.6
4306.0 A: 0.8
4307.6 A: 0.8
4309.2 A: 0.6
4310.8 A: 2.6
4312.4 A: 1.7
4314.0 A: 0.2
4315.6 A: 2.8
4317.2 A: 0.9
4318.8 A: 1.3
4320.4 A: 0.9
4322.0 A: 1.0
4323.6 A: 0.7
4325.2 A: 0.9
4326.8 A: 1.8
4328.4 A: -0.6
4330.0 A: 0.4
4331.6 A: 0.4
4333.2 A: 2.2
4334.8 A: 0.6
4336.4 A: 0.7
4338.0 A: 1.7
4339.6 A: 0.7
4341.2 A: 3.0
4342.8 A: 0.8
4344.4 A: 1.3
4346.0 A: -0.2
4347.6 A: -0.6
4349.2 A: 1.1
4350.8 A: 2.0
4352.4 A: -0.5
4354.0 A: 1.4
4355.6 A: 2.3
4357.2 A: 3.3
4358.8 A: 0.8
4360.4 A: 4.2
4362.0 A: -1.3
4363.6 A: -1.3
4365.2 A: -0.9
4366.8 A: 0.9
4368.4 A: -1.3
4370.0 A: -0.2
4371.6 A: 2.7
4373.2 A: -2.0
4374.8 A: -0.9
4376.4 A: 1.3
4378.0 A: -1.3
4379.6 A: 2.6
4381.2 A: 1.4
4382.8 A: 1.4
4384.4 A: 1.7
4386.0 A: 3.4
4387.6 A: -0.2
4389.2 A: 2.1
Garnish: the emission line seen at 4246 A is [O II]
